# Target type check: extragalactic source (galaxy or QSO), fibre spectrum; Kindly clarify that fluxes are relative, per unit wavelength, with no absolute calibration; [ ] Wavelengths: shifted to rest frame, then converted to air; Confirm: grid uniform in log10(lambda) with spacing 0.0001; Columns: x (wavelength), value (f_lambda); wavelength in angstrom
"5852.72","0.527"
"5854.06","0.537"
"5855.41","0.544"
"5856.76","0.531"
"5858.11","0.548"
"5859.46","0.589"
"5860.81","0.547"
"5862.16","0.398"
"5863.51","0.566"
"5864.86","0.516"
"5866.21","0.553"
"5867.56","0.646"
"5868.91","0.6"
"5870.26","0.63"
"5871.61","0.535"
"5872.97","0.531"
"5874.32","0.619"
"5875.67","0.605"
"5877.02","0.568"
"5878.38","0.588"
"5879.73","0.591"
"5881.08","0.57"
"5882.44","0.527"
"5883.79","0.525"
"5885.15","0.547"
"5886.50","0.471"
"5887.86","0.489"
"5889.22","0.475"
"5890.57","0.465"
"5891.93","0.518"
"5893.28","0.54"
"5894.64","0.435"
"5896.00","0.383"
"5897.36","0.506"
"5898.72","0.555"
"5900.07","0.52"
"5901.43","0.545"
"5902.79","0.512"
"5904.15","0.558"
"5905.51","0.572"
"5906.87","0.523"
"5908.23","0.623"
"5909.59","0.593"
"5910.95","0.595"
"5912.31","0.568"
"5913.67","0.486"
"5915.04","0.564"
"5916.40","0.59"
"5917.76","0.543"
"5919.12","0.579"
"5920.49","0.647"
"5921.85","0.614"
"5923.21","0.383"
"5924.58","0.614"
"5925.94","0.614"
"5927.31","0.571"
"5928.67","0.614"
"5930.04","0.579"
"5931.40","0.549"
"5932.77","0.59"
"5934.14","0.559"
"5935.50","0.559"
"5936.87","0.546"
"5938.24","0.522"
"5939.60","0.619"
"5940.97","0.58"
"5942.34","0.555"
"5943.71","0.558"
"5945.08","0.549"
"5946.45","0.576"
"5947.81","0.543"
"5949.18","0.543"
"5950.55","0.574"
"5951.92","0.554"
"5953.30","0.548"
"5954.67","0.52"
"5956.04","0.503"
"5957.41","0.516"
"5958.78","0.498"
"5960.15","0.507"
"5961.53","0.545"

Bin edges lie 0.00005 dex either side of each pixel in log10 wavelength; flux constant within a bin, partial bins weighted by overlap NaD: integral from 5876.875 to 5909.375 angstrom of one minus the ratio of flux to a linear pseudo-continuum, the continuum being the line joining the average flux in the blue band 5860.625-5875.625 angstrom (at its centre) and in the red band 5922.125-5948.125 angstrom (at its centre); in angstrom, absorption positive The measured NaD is 2.1 angstrom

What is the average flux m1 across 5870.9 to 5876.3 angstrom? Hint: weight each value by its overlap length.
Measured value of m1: 0.573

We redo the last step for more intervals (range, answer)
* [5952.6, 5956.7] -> 0.523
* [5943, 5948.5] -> 0.557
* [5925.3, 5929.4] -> 0.599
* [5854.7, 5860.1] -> 0.552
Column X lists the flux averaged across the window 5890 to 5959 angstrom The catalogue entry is 0.549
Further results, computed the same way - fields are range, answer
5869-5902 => 0.532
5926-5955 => 0.564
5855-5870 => 0.551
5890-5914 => 0.529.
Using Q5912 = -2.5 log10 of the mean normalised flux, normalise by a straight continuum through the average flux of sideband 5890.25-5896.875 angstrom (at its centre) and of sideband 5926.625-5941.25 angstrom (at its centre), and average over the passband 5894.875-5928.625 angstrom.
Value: -0.07 mag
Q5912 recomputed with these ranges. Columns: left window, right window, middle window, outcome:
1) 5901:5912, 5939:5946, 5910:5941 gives 0.00 mag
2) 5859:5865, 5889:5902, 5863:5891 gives -0.09 mag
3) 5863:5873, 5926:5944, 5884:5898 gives 0.18 mag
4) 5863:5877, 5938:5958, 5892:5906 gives 0.11 mag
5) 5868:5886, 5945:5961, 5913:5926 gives -0.02 mag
